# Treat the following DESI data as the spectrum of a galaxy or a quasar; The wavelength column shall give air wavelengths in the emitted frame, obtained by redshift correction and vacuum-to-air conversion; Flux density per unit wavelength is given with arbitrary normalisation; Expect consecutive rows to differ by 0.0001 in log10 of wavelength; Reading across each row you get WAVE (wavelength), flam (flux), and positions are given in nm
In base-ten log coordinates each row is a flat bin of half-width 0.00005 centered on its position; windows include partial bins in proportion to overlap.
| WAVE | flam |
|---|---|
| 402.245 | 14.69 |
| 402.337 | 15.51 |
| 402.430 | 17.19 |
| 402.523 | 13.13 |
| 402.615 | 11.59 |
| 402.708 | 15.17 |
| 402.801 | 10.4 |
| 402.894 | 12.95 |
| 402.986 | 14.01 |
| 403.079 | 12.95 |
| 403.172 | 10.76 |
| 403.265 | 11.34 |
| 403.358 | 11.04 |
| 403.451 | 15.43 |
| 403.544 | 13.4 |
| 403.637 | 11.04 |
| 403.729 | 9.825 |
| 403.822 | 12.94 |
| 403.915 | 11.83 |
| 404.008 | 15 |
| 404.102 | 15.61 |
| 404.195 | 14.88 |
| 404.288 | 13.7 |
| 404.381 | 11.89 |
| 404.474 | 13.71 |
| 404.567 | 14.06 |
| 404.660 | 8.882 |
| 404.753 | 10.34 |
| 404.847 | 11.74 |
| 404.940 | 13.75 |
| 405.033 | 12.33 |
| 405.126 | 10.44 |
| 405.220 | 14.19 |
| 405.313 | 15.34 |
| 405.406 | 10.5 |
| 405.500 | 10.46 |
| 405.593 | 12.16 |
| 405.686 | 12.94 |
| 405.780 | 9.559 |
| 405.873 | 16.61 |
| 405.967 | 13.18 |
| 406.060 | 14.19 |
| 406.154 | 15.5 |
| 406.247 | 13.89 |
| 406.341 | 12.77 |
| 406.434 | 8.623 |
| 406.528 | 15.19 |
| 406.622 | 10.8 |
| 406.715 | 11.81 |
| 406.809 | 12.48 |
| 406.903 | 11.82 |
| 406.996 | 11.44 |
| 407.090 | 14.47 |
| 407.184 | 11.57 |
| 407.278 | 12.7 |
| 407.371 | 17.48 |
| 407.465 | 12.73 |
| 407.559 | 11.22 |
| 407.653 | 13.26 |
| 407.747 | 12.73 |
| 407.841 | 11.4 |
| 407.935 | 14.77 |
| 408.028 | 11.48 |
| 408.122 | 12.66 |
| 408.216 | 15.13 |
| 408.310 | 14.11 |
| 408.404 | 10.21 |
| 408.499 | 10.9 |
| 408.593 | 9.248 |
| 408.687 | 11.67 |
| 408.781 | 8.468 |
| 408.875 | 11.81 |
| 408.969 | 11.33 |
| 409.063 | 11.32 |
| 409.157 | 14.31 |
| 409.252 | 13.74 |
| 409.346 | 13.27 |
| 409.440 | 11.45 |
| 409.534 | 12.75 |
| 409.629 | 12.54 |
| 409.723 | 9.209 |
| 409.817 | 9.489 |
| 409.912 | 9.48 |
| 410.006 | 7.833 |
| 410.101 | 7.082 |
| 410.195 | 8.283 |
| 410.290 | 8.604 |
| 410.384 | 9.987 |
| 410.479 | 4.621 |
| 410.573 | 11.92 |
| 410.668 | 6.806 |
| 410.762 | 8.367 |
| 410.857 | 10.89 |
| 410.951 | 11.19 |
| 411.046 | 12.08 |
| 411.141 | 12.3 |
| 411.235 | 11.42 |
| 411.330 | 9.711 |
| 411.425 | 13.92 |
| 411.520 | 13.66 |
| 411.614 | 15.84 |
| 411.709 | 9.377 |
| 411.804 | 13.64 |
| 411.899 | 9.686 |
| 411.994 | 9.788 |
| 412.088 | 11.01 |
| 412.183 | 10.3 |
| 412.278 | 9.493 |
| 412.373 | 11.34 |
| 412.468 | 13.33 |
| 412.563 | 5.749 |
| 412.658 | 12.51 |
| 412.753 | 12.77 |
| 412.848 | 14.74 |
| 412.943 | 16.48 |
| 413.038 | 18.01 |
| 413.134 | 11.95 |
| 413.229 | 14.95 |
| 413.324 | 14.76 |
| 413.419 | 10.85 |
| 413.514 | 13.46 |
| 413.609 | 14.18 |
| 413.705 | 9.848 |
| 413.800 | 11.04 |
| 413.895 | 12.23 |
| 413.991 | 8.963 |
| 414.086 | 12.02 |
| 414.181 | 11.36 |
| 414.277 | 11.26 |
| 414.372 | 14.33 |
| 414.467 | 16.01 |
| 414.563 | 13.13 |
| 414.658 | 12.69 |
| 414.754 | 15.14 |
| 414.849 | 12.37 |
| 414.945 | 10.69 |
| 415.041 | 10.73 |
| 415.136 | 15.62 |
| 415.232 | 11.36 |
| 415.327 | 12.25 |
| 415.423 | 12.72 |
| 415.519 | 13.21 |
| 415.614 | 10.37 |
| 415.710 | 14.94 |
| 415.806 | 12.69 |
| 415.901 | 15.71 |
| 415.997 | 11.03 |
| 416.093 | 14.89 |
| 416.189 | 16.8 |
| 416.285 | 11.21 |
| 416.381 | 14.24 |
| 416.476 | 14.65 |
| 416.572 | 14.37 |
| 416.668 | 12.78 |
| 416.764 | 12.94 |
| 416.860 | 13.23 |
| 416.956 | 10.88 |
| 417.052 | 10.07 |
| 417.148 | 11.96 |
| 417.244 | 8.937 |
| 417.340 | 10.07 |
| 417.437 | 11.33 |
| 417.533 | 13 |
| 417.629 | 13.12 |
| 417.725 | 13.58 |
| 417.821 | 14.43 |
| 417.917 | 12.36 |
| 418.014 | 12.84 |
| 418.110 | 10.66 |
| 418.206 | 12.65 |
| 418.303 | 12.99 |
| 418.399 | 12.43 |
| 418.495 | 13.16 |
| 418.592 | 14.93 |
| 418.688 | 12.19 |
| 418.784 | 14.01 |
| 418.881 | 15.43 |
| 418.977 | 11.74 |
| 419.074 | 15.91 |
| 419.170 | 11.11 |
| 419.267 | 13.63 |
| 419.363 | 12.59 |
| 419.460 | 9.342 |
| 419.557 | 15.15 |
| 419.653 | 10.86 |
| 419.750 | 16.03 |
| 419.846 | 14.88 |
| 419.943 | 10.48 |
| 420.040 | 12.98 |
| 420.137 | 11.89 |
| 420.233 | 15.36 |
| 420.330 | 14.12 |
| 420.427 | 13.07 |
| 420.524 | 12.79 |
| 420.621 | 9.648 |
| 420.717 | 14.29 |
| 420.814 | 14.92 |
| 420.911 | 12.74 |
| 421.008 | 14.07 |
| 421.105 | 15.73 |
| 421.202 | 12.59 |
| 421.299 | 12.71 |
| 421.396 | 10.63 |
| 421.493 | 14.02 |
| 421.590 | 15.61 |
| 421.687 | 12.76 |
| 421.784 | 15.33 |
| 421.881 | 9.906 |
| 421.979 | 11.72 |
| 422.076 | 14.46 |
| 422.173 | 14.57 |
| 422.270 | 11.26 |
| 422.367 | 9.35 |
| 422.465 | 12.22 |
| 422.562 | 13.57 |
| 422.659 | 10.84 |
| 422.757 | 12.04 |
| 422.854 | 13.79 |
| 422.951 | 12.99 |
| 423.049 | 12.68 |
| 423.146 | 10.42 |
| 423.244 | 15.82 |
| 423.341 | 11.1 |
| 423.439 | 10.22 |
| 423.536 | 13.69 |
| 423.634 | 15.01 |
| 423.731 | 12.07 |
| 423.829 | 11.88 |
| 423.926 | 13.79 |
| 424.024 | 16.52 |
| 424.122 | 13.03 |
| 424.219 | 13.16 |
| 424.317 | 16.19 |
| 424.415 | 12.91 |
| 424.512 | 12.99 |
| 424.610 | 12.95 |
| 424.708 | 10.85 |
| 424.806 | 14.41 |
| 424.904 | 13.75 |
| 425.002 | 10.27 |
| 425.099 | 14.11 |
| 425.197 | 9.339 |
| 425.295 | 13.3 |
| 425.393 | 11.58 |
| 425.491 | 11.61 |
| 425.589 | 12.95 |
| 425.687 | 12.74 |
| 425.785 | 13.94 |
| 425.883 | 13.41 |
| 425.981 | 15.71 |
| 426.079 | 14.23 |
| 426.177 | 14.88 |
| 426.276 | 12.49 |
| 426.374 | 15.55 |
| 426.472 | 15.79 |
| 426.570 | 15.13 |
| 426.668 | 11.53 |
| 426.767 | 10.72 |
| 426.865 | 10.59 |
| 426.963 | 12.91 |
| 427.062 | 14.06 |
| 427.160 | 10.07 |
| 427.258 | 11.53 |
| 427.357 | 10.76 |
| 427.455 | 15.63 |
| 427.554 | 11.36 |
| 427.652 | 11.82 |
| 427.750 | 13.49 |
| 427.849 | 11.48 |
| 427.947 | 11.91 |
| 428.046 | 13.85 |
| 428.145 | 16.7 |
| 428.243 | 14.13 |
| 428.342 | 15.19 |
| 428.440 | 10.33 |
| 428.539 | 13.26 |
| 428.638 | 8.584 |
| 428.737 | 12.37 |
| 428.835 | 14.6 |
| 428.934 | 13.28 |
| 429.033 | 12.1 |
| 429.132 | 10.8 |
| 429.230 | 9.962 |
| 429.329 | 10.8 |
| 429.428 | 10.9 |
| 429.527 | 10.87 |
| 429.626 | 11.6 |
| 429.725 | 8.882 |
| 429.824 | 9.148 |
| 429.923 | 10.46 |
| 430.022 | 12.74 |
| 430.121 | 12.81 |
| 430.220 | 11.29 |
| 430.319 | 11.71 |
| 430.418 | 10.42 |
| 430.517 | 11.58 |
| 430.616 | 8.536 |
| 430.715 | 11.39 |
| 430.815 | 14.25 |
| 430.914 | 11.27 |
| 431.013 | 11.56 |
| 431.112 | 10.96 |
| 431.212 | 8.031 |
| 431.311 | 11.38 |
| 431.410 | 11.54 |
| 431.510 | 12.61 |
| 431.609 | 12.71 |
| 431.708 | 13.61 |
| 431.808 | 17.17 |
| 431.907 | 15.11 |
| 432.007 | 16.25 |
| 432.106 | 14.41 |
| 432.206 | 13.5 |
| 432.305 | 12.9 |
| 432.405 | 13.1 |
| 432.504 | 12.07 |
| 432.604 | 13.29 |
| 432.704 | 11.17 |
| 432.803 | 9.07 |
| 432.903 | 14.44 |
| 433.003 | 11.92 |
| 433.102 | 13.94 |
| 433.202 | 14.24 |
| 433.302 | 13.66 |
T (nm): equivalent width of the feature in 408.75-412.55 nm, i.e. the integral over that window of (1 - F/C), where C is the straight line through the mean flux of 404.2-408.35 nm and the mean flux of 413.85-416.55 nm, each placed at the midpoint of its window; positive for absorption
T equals 0.62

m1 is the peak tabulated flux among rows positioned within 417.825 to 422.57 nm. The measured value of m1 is 16.03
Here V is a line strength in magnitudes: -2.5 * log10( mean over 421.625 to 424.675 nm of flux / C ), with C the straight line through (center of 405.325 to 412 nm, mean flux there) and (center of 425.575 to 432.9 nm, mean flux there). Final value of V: -0.06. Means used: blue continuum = 11.7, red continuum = 12.4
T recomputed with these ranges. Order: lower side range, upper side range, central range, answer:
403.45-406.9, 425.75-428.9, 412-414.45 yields 0.10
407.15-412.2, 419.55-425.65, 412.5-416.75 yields -0.37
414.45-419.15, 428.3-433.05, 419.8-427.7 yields -0.31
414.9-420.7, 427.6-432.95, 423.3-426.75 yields -0.21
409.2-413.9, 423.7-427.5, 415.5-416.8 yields -0.18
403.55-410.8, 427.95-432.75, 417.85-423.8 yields -0.42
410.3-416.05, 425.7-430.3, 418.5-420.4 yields -0.17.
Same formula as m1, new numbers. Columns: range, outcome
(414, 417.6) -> 16.8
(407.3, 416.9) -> 18.01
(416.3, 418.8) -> 14.93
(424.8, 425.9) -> 14.41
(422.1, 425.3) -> 16.52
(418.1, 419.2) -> 15.91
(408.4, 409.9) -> 14.31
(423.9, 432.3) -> 17.17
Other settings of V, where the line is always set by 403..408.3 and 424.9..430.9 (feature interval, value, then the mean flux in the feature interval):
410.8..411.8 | 0.05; 12.1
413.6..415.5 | 0.02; 12.4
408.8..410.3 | 0.17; 10.8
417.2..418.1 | 0.03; 12.1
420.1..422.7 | -0.05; 13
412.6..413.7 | -0.10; 13.8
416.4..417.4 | 0.04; 12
